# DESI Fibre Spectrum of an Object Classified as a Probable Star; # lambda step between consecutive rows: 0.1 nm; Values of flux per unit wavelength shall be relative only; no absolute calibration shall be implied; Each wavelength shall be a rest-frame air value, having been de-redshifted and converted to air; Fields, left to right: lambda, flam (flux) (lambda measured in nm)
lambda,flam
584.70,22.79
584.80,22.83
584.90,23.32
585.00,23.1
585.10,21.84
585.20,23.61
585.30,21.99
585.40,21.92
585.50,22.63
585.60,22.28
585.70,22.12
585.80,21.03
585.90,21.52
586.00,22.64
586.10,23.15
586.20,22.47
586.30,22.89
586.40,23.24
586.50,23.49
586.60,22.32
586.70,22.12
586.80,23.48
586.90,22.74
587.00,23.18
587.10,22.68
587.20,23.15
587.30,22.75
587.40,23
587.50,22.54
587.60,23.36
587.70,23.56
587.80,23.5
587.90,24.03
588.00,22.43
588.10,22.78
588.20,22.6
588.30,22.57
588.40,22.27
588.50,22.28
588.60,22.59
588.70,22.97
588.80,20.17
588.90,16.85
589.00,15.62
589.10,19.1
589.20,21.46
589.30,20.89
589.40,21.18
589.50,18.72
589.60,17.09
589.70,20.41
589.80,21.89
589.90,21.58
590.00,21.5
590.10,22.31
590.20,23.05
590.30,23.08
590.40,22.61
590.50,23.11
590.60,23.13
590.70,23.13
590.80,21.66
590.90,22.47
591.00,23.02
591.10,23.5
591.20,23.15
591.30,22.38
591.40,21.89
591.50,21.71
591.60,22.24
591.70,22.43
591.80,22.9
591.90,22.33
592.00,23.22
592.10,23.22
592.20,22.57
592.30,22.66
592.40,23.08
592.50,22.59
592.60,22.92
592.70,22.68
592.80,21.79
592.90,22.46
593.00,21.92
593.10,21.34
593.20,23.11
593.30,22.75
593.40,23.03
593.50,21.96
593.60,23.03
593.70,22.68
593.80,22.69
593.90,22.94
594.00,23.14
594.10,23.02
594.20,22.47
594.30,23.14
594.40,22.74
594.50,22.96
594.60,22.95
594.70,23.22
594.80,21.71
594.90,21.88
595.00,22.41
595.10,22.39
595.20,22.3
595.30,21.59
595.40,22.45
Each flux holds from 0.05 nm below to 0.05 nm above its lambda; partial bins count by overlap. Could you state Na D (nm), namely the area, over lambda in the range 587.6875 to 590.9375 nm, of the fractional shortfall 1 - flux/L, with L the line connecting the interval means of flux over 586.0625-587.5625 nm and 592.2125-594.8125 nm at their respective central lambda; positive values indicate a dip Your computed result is 0.176 nm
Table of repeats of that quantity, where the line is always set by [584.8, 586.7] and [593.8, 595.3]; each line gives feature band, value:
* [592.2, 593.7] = 0.005 nm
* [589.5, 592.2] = 0.045 nm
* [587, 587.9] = -0.023 nm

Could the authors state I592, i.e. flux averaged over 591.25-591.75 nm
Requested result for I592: 22.1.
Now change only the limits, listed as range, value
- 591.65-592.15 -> 22.8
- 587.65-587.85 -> 23.5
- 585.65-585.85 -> 21.6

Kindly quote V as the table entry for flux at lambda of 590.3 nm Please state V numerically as 23.08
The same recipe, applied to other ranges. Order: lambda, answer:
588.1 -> 22.78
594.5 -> 22.96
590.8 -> 21.66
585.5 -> 22.63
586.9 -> 22.74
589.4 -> 21.18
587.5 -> 22.54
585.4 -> 21.92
